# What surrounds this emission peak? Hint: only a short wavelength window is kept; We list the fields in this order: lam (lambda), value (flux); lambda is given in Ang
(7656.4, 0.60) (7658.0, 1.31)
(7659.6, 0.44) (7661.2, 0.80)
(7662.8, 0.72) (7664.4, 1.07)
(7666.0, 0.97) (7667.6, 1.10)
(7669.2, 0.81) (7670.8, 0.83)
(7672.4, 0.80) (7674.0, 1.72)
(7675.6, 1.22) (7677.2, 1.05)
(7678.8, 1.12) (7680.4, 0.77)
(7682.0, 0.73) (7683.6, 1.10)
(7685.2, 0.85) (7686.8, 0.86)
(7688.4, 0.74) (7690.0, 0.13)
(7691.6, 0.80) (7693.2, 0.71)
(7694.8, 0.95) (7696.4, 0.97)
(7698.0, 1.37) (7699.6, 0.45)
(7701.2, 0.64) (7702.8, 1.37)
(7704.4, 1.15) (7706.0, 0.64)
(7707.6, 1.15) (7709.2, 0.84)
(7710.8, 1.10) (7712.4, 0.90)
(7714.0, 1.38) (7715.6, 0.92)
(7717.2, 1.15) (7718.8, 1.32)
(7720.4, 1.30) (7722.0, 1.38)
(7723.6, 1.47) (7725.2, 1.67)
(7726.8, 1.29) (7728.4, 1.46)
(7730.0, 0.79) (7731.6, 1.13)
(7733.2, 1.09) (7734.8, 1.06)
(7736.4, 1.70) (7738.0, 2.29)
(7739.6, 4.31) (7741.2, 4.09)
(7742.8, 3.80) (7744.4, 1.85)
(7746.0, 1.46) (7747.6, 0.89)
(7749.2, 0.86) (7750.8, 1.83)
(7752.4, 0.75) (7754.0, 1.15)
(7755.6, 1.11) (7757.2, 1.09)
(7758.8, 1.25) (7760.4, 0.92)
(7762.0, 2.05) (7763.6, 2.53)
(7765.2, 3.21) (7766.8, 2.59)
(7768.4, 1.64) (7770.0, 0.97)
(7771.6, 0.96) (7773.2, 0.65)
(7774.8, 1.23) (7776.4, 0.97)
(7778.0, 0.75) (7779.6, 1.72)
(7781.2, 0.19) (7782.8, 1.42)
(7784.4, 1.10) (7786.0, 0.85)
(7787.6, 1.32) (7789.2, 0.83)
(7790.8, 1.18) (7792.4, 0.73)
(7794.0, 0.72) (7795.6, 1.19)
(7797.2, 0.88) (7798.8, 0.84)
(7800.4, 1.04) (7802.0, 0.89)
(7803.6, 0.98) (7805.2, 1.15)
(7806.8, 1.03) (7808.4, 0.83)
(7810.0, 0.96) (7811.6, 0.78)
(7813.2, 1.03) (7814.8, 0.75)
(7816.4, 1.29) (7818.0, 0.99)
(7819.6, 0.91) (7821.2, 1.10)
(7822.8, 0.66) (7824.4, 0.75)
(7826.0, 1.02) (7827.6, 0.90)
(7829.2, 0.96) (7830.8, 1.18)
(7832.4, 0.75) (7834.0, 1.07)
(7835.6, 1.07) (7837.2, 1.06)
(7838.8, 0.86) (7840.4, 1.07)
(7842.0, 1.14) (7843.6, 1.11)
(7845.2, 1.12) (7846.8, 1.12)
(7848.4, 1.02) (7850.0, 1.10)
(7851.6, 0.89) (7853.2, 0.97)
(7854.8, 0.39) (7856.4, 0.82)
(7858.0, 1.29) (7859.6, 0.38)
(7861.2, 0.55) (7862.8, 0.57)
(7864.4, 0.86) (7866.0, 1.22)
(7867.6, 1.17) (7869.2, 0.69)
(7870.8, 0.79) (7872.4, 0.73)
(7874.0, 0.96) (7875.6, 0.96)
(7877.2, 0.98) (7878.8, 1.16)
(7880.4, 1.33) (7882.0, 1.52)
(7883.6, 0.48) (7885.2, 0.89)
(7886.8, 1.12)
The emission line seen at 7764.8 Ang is [N II]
